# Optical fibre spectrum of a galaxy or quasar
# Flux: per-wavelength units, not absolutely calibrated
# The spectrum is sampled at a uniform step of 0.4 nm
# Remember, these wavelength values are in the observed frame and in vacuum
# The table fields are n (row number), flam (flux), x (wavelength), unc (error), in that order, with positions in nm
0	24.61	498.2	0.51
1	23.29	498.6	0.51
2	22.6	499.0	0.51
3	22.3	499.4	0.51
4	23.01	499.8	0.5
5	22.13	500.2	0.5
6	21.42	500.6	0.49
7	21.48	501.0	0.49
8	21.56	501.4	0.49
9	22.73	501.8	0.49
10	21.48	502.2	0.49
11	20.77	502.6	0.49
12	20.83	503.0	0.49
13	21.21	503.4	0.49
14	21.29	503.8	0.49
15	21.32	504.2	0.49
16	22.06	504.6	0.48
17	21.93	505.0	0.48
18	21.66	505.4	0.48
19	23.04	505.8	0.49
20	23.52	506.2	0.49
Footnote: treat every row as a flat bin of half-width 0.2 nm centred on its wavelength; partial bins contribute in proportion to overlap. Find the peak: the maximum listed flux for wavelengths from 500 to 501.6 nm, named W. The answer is 22.13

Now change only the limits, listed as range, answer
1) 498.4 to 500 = 23.29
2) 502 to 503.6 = 21.48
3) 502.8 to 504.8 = 22.06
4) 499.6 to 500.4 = 23.01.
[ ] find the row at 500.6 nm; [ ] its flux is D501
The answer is 21.42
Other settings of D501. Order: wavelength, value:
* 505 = 21.93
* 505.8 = 23.04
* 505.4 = 21.66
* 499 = 22.6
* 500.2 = 22.13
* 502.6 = 20.77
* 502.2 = 21.48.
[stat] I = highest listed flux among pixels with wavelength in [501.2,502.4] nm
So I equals 22.73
